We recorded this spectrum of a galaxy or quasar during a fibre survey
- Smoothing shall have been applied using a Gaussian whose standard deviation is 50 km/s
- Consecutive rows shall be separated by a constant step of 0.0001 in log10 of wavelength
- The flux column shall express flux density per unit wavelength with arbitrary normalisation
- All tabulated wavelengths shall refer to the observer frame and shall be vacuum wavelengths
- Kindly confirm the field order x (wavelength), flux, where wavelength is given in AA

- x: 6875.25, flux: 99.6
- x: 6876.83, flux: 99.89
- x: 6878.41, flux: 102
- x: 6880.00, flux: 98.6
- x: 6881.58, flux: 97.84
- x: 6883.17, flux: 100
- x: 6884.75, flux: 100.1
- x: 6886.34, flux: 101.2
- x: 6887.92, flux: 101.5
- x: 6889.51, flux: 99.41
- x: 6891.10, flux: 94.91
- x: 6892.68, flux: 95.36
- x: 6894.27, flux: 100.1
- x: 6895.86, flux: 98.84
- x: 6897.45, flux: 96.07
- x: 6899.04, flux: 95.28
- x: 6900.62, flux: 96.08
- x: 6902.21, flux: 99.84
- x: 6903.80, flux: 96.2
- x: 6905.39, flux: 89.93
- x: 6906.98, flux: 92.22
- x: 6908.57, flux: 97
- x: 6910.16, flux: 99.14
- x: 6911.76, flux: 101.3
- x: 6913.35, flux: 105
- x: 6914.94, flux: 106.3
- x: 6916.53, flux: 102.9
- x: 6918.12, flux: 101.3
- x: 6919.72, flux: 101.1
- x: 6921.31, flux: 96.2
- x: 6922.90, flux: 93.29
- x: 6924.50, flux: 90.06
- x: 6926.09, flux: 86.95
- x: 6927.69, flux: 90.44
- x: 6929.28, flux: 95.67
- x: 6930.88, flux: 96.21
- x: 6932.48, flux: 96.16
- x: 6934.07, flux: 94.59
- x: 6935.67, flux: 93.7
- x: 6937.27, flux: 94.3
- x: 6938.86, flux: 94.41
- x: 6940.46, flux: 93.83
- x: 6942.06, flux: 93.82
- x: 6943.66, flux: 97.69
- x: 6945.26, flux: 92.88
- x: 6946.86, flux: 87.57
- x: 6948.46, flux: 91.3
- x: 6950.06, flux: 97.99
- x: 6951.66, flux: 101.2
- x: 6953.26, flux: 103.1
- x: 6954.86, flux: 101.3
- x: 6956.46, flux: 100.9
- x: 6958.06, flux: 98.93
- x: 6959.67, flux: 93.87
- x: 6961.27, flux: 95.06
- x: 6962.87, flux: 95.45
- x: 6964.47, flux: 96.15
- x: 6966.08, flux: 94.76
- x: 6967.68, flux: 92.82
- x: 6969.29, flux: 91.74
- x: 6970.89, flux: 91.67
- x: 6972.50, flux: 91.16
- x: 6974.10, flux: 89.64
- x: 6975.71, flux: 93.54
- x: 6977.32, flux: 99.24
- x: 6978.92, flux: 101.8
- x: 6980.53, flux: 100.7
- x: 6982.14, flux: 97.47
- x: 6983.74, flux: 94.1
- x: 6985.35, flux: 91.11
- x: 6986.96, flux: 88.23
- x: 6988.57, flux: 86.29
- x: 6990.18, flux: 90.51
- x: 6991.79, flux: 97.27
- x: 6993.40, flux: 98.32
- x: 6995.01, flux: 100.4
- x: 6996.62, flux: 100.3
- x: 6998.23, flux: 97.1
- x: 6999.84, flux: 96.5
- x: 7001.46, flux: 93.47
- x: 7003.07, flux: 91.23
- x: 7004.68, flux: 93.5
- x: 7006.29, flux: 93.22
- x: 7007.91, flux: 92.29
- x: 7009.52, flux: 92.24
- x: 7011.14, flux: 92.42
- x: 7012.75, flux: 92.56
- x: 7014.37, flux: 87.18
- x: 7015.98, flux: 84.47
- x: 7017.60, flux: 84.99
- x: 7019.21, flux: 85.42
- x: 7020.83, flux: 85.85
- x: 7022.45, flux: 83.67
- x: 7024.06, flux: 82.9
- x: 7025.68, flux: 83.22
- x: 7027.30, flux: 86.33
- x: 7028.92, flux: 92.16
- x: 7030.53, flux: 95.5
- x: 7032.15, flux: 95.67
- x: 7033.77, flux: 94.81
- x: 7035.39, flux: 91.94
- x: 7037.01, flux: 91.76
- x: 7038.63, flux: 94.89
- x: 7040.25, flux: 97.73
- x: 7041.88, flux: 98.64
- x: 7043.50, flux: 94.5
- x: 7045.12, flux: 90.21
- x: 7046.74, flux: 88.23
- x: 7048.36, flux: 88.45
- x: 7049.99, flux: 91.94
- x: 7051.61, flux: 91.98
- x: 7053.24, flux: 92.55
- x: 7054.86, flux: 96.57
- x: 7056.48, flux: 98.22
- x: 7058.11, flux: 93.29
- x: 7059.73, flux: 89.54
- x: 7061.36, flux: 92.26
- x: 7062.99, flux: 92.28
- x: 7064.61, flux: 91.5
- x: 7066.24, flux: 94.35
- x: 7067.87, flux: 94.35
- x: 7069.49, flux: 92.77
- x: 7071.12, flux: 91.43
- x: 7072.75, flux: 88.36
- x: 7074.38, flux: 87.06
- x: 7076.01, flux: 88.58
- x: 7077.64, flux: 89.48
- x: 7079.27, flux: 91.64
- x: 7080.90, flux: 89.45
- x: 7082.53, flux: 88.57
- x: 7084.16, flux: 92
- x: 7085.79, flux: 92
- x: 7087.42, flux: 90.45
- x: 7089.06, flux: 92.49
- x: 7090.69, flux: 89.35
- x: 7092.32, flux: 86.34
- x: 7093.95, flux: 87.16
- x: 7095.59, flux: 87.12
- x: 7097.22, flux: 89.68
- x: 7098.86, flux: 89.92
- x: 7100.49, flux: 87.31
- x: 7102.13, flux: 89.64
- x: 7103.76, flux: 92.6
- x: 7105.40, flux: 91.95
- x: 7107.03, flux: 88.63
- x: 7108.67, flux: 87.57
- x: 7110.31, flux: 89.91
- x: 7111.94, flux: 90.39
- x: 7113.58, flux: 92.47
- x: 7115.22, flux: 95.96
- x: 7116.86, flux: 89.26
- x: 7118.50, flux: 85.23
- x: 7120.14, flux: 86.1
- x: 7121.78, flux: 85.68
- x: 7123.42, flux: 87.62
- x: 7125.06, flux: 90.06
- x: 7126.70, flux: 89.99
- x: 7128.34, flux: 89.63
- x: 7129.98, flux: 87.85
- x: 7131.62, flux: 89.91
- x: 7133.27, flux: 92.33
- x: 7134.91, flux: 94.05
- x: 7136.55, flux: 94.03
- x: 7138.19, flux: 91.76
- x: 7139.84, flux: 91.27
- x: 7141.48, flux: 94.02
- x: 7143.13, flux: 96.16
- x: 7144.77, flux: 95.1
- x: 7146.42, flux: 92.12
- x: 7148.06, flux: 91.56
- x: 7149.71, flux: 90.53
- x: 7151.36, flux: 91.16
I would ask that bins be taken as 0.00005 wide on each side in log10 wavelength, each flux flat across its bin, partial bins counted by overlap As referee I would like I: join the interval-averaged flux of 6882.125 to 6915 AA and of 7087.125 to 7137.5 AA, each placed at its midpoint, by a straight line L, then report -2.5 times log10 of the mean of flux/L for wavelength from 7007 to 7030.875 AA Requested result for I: 0.07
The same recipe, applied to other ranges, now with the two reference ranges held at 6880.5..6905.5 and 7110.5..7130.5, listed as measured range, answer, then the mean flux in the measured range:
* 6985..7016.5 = 0.01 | 93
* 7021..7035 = 0.04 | 89.2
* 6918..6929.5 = 0.03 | 93.9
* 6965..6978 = 0.02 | 93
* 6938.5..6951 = 0.03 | 93.7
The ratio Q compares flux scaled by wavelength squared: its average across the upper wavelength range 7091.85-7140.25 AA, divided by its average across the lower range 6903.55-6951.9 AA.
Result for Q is 0.99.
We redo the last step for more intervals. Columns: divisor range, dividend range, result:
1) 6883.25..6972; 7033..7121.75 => 0.99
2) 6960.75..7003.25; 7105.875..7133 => 0.98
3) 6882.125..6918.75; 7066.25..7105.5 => 0.96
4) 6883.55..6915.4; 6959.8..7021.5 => 0.97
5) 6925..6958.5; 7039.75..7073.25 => 1.01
